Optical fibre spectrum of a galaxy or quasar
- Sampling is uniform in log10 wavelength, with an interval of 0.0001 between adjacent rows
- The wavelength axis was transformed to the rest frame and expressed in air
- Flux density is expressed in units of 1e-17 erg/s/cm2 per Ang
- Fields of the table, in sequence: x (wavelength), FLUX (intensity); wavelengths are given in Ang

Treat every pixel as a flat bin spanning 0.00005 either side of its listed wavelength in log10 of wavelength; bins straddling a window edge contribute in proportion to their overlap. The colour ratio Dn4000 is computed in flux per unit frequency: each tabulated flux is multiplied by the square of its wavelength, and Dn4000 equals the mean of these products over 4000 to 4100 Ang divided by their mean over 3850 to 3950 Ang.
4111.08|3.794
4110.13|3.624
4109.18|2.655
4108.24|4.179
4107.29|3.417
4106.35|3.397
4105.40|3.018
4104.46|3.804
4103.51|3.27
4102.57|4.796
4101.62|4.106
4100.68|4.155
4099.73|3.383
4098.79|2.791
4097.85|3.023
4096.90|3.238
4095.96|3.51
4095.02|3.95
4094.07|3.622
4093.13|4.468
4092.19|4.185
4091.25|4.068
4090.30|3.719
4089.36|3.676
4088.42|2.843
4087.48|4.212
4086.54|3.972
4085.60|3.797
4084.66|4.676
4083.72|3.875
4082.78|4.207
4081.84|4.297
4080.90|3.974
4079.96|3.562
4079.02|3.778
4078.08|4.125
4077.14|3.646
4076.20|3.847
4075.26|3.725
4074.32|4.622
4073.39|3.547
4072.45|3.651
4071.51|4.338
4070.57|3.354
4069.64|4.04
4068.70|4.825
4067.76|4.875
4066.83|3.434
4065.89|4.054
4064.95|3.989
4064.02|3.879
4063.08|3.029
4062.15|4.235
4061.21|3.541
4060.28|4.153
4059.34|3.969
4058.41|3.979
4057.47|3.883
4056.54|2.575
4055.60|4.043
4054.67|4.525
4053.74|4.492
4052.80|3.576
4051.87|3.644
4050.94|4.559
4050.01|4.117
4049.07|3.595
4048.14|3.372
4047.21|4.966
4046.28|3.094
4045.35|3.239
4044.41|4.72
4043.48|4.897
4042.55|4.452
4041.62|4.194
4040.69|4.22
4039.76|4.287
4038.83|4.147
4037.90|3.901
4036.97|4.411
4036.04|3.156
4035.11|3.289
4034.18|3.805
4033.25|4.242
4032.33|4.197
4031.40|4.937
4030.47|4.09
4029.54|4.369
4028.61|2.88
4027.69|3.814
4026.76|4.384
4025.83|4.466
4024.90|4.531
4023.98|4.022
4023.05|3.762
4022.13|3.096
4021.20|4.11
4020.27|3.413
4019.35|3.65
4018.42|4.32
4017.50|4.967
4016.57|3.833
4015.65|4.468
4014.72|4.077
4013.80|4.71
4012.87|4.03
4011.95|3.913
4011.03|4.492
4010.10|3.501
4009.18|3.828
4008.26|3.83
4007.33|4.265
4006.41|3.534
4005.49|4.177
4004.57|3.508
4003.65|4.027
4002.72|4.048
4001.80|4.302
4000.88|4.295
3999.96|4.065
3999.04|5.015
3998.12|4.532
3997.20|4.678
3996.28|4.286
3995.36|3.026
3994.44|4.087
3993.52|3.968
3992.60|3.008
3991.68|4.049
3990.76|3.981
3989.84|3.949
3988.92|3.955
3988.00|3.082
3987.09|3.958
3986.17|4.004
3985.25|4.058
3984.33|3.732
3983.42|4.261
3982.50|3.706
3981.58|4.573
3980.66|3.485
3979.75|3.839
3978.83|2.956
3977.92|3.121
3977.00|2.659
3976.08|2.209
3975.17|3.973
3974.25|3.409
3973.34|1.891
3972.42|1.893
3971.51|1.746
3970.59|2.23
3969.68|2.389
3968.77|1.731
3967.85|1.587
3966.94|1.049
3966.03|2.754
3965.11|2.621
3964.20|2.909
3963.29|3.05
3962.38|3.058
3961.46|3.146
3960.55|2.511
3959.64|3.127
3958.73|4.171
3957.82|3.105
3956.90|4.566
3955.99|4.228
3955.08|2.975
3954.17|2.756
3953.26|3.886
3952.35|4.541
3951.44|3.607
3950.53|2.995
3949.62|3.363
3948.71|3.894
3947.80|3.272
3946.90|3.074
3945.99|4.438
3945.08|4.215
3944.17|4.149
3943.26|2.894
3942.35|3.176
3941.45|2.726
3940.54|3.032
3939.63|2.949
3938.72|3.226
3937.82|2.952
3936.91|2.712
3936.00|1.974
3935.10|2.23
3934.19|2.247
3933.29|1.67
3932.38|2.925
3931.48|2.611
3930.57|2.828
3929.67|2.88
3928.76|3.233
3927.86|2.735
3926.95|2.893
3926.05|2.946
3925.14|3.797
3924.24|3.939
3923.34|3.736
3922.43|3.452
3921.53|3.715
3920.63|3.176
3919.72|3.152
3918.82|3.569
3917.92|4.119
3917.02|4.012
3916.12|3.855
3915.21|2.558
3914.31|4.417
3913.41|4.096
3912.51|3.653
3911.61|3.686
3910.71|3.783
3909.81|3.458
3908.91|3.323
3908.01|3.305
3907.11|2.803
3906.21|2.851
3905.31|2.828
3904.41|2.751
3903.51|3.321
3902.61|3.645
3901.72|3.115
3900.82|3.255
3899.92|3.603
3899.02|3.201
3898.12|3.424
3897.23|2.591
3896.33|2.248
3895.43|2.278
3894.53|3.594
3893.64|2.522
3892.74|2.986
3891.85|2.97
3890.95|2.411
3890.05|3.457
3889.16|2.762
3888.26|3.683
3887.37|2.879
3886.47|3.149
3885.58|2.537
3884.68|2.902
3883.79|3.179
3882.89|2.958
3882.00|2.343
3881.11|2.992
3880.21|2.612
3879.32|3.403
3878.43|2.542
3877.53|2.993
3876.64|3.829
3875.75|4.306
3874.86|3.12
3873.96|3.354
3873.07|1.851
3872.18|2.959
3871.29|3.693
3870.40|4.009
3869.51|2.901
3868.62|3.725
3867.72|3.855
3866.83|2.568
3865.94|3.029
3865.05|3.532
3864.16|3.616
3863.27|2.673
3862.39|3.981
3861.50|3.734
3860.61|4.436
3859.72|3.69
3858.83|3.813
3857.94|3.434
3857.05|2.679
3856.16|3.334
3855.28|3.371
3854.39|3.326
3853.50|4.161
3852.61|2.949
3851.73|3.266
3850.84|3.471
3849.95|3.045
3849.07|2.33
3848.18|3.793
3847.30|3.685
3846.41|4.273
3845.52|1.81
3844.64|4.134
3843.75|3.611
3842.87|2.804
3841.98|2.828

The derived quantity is 1.32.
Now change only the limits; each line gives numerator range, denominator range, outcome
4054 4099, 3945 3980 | 1.35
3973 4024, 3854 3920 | 1.26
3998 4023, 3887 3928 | 1.30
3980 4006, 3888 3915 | 1.31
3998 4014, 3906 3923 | 1.21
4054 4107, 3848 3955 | 1.30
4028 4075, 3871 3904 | 1.42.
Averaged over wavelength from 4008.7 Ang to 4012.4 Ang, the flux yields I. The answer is 3.94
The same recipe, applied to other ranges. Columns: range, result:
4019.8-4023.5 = 3.6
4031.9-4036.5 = 3.74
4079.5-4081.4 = 3.78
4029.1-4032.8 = 4.4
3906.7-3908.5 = 3.07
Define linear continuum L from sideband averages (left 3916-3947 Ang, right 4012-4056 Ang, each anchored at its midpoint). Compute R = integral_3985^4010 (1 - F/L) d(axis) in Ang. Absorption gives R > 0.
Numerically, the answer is -1.5 Ang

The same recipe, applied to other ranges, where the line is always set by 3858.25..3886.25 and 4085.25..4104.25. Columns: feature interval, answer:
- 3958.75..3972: 3.8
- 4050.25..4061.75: -0.8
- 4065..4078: -1.1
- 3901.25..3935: 1.0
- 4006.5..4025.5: -2.5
